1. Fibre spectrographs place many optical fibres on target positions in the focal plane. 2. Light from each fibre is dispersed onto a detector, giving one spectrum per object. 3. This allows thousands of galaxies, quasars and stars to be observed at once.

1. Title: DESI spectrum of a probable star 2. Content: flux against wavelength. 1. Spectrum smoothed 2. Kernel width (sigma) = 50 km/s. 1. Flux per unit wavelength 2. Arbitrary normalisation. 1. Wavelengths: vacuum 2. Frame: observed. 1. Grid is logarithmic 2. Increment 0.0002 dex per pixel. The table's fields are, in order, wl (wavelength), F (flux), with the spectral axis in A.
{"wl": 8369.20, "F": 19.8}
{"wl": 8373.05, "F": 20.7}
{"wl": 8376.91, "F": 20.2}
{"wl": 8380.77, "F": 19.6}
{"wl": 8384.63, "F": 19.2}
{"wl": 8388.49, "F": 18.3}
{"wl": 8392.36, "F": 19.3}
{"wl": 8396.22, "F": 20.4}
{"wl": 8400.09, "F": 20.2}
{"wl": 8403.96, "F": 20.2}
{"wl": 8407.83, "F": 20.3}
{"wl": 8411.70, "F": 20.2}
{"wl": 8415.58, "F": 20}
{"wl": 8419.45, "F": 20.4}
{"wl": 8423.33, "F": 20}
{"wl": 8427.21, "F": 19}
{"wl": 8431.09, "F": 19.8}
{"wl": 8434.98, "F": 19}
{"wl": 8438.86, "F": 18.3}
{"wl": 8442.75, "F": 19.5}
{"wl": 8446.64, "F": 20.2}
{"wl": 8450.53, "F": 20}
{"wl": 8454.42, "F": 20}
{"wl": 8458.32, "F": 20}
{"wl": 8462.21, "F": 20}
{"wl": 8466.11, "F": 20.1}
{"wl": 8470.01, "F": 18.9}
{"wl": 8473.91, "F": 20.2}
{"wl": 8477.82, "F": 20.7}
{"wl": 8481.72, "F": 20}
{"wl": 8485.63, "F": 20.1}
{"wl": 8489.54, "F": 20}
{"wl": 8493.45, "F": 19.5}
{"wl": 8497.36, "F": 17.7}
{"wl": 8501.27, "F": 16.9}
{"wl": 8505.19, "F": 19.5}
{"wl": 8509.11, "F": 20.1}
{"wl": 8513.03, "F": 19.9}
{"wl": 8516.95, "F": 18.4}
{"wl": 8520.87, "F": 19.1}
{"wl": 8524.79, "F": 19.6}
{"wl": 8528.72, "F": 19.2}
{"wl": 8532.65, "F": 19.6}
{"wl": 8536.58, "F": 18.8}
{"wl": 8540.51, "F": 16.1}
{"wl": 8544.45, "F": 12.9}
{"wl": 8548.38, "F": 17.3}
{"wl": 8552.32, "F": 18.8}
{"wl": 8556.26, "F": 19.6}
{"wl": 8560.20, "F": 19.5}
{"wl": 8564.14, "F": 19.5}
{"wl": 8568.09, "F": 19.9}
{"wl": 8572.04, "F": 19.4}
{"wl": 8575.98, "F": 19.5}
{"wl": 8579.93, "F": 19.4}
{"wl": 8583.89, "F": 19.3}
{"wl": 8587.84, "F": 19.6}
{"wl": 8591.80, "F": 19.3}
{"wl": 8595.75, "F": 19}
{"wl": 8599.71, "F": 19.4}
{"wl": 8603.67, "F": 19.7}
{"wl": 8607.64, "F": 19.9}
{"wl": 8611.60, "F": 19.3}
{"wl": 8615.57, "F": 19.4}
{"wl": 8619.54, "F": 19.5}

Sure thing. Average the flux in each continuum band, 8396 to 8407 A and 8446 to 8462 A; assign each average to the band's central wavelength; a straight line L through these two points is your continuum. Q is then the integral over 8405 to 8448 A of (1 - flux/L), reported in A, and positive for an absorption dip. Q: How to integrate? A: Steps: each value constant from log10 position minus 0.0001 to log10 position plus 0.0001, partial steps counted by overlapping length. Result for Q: 0.9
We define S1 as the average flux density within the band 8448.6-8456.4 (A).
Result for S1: 20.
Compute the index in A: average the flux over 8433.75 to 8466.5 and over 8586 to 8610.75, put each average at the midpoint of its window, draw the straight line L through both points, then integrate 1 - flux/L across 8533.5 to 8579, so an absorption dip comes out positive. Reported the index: 2.7 A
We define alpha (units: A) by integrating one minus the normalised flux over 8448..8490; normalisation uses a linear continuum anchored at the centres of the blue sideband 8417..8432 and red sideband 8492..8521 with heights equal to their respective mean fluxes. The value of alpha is -1.5 A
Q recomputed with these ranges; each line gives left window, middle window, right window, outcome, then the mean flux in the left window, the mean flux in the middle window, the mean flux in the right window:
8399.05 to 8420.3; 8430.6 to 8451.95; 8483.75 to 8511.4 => 0.4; 20.2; 19.4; 19.1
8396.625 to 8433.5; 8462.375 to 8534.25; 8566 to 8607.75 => 1.2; 20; 19.4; 19.5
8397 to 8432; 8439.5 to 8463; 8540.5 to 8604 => -0.1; 20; 19.9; 18.8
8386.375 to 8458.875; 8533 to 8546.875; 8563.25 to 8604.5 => 2.2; 19.7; 16.4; 19.4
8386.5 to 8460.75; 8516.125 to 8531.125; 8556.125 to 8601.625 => 0.3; 19.7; 19.1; 19.4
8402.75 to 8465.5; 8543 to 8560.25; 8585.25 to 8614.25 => 1.8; 19.8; 17.6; 19.5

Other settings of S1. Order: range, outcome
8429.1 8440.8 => 19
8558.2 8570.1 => 19.6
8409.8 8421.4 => 20.2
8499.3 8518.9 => 19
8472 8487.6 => 20.2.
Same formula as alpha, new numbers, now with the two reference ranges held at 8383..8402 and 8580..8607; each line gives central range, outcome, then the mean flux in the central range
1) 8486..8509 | 0.61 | 18.9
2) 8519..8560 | 2.68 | 18.2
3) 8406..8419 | -0.48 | 20.2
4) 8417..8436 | -0.21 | 19.7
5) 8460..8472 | -0.14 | 19.7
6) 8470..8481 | -0.38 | 20.1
